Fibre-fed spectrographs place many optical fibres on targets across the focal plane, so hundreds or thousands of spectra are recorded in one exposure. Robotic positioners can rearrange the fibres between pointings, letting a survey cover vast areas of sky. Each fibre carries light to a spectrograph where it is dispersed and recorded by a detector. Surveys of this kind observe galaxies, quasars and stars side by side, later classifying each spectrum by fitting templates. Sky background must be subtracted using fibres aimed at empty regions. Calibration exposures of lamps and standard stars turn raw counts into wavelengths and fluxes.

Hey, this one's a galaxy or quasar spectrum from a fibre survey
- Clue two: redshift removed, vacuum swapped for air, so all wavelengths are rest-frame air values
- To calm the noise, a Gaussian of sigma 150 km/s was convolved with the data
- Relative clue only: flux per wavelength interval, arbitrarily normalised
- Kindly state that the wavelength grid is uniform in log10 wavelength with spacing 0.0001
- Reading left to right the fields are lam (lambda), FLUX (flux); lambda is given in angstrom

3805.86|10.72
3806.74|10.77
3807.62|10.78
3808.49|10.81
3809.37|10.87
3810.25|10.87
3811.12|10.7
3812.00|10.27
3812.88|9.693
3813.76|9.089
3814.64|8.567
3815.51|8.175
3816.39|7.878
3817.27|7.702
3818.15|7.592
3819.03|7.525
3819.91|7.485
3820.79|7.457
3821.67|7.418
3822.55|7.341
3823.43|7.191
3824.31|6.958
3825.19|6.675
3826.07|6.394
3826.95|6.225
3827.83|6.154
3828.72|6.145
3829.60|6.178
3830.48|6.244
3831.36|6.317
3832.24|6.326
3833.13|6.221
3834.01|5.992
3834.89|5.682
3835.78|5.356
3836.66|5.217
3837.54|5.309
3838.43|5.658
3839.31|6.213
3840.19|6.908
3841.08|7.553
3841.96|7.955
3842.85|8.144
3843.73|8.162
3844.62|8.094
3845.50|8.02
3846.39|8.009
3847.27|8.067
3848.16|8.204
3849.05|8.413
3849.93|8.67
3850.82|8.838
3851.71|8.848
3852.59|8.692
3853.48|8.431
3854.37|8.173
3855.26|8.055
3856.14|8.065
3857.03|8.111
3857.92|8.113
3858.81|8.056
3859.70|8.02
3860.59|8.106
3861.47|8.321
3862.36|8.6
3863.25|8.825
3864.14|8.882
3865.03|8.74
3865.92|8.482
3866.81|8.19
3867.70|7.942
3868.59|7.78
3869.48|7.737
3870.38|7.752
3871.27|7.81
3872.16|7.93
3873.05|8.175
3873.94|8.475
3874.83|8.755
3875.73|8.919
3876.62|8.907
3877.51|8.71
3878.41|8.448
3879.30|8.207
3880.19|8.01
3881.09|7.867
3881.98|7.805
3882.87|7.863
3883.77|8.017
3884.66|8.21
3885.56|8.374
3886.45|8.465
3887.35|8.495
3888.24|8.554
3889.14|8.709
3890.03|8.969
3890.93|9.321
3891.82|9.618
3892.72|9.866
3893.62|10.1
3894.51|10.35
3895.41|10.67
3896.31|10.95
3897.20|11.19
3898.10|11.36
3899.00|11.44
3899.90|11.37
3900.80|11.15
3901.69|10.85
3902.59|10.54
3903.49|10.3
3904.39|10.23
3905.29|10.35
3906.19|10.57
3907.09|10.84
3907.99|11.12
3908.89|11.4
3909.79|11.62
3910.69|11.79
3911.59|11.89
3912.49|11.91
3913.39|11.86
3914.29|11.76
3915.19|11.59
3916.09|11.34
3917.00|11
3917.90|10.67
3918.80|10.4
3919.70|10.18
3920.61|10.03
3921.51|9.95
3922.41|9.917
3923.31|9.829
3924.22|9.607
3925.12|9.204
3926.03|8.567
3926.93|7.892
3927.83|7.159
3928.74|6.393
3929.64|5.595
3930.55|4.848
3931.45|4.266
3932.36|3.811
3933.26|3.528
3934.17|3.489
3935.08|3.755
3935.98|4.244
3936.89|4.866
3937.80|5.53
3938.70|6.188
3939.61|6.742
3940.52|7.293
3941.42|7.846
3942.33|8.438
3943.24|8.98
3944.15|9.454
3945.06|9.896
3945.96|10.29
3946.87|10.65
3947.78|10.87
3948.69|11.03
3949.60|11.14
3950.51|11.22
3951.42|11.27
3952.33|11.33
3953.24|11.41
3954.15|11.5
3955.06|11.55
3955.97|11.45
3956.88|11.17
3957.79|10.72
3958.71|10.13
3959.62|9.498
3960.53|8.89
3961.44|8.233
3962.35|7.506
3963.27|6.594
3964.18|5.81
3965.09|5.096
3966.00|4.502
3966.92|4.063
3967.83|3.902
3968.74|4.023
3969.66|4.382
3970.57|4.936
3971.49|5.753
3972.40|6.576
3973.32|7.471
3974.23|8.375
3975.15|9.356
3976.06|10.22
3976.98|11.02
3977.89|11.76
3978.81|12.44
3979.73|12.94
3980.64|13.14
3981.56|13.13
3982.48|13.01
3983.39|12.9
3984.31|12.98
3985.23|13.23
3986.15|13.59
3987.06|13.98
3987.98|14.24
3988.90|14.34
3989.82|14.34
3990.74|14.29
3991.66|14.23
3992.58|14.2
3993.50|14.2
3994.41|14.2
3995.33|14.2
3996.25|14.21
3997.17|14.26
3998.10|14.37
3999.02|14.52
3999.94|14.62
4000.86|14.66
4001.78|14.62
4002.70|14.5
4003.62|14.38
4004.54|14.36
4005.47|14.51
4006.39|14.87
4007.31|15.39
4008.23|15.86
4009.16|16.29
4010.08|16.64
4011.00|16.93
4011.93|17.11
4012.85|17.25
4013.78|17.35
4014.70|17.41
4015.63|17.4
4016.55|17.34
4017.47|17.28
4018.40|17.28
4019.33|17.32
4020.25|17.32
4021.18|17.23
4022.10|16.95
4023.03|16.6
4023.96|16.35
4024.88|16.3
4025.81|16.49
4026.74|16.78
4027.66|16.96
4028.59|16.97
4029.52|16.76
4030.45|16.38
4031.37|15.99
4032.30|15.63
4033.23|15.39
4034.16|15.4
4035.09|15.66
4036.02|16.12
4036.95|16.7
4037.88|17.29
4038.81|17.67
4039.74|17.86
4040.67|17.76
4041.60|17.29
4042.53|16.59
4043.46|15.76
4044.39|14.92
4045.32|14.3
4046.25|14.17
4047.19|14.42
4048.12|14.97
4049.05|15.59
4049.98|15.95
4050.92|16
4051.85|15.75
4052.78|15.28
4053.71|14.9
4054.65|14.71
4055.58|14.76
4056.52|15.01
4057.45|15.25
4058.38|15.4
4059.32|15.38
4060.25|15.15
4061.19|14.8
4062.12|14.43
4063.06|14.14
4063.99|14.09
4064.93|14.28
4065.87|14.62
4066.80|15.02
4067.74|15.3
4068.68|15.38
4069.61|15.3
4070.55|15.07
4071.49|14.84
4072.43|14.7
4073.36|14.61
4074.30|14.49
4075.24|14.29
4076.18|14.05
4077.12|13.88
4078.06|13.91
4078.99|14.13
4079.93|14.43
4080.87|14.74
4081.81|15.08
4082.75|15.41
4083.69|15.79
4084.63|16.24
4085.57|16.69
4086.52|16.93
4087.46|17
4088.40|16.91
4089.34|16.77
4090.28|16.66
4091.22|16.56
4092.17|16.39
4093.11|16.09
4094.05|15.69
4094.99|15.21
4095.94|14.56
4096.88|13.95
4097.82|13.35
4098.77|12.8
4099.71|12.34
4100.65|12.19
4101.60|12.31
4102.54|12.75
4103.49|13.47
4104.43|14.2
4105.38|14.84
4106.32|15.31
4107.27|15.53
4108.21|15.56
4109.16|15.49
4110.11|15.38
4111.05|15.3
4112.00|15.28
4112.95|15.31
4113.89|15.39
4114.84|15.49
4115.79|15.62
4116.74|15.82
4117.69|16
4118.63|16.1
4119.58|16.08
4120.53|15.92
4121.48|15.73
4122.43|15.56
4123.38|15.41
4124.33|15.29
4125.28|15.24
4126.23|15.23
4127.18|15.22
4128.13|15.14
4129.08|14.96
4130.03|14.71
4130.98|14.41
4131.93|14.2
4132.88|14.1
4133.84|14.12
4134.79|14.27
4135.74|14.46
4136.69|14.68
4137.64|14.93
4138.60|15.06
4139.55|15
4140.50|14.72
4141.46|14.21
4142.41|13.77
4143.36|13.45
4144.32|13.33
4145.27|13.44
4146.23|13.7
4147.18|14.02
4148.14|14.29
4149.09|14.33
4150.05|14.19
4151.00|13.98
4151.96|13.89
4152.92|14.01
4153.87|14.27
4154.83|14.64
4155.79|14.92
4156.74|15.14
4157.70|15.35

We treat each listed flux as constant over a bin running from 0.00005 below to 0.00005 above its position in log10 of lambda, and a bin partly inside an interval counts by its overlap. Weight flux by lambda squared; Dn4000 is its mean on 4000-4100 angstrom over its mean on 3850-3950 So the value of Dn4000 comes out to 1.9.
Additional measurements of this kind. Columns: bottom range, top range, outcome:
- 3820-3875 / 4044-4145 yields 2.25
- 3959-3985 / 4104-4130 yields 1.93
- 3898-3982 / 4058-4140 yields 1.80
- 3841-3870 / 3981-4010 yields 1.86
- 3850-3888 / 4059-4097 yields 2.04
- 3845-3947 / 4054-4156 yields 1.88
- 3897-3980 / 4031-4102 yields 1.82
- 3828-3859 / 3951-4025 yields 1.86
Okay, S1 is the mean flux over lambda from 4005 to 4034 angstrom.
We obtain 16.6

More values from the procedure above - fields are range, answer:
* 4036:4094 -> 15.4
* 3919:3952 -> 7.92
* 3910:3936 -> 8.59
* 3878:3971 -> 8.89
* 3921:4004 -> 9.8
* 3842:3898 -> 8.57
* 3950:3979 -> 8.47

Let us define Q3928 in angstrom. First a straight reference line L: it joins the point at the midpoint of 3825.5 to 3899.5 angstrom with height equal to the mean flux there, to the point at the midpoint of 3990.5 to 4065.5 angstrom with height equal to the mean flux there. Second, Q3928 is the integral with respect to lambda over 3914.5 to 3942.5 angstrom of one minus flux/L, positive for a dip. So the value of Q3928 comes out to 8.7 angstrom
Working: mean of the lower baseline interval 8.09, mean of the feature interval 7.58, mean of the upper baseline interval 15.7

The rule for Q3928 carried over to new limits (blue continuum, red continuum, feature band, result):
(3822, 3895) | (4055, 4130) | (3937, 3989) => 7.6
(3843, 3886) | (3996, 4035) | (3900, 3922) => -0.7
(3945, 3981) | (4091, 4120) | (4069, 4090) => -2.2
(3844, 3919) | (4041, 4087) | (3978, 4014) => -4.3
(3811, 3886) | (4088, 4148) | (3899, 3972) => 8.6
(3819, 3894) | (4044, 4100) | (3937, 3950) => 2.4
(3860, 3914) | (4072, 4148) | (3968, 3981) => 3.4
